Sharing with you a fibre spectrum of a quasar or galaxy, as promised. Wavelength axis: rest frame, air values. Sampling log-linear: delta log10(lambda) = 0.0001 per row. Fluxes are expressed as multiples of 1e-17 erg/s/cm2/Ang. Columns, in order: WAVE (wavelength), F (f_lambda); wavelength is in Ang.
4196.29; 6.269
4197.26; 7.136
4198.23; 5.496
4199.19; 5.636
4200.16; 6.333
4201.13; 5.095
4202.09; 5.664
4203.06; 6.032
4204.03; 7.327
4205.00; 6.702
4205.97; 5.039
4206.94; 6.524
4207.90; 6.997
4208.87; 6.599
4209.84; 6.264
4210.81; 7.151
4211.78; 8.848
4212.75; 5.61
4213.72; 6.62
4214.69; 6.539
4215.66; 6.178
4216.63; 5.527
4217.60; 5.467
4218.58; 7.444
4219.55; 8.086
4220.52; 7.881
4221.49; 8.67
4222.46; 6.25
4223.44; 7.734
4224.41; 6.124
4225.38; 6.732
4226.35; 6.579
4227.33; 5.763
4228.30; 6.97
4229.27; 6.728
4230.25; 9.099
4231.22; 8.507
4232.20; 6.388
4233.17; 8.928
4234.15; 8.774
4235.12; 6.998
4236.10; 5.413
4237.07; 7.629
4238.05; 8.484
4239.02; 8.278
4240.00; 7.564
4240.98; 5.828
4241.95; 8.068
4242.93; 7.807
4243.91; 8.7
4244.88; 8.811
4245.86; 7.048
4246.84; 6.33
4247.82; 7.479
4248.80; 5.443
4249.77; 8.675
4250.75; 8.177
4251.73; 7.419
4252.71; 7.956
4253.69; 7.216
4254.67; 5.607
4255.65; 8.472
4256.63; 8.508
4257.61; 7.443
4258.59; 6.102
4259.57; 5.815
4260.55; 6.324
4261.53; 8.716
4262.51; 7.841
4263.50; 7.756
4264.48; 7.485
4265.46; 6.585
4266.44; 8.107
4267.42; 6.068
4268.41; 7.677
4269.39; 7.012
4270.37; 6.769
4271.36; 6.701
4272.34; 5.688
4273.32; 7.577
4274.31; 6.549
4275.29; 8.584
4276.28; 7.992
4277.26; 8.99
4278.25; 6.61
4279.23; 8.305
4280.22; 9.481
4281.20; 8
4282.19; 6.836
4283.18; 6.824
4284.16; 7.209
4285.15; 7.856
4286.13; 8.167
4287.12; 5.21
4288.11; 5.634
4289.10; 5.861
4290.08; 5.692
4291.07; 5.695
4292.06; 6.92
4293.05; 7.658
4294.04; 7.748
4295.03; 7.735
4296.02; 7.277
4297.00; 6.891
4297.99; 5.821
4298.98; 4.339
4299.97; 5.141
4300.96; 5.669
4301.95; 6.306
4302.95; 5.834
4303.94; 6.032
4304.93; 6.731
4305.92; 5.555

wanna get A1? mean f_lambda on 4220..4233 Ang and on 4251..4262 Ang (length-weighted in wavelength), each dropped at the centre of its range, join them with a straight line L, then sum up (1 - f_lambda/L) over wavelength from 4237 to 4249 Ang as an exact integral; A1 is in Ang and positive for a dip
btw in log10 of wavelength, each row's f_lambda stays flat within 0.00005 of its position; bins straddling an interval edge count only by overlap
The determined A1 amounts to -0.5 Ang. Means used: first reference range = 7.23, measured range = 7.54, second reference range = 7.25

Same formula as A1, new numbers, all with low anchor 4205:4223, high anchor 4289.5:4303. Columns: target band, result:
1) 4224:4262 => -4.27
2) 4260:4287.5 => -3.97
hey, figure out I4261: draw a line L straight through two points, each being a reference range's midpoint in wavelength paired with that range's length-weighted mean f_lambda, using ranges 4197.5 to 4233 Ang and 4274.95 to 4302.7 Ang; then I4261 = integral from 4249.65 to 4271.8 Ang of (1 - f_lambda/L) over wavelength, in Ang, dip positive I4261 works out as -1.49 Ang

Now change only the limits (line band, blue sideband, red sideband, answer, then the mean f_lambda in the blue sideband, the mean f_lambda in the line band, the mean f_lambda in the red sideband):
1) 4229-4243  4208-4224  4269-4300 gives -1.4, 6.92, 7.64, 6.99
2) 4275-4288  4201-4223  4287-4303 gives -2.7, 6.66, 7.62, 6.23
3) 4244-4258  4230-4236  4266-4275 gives -0.1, 7.9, 7.51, 6.94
